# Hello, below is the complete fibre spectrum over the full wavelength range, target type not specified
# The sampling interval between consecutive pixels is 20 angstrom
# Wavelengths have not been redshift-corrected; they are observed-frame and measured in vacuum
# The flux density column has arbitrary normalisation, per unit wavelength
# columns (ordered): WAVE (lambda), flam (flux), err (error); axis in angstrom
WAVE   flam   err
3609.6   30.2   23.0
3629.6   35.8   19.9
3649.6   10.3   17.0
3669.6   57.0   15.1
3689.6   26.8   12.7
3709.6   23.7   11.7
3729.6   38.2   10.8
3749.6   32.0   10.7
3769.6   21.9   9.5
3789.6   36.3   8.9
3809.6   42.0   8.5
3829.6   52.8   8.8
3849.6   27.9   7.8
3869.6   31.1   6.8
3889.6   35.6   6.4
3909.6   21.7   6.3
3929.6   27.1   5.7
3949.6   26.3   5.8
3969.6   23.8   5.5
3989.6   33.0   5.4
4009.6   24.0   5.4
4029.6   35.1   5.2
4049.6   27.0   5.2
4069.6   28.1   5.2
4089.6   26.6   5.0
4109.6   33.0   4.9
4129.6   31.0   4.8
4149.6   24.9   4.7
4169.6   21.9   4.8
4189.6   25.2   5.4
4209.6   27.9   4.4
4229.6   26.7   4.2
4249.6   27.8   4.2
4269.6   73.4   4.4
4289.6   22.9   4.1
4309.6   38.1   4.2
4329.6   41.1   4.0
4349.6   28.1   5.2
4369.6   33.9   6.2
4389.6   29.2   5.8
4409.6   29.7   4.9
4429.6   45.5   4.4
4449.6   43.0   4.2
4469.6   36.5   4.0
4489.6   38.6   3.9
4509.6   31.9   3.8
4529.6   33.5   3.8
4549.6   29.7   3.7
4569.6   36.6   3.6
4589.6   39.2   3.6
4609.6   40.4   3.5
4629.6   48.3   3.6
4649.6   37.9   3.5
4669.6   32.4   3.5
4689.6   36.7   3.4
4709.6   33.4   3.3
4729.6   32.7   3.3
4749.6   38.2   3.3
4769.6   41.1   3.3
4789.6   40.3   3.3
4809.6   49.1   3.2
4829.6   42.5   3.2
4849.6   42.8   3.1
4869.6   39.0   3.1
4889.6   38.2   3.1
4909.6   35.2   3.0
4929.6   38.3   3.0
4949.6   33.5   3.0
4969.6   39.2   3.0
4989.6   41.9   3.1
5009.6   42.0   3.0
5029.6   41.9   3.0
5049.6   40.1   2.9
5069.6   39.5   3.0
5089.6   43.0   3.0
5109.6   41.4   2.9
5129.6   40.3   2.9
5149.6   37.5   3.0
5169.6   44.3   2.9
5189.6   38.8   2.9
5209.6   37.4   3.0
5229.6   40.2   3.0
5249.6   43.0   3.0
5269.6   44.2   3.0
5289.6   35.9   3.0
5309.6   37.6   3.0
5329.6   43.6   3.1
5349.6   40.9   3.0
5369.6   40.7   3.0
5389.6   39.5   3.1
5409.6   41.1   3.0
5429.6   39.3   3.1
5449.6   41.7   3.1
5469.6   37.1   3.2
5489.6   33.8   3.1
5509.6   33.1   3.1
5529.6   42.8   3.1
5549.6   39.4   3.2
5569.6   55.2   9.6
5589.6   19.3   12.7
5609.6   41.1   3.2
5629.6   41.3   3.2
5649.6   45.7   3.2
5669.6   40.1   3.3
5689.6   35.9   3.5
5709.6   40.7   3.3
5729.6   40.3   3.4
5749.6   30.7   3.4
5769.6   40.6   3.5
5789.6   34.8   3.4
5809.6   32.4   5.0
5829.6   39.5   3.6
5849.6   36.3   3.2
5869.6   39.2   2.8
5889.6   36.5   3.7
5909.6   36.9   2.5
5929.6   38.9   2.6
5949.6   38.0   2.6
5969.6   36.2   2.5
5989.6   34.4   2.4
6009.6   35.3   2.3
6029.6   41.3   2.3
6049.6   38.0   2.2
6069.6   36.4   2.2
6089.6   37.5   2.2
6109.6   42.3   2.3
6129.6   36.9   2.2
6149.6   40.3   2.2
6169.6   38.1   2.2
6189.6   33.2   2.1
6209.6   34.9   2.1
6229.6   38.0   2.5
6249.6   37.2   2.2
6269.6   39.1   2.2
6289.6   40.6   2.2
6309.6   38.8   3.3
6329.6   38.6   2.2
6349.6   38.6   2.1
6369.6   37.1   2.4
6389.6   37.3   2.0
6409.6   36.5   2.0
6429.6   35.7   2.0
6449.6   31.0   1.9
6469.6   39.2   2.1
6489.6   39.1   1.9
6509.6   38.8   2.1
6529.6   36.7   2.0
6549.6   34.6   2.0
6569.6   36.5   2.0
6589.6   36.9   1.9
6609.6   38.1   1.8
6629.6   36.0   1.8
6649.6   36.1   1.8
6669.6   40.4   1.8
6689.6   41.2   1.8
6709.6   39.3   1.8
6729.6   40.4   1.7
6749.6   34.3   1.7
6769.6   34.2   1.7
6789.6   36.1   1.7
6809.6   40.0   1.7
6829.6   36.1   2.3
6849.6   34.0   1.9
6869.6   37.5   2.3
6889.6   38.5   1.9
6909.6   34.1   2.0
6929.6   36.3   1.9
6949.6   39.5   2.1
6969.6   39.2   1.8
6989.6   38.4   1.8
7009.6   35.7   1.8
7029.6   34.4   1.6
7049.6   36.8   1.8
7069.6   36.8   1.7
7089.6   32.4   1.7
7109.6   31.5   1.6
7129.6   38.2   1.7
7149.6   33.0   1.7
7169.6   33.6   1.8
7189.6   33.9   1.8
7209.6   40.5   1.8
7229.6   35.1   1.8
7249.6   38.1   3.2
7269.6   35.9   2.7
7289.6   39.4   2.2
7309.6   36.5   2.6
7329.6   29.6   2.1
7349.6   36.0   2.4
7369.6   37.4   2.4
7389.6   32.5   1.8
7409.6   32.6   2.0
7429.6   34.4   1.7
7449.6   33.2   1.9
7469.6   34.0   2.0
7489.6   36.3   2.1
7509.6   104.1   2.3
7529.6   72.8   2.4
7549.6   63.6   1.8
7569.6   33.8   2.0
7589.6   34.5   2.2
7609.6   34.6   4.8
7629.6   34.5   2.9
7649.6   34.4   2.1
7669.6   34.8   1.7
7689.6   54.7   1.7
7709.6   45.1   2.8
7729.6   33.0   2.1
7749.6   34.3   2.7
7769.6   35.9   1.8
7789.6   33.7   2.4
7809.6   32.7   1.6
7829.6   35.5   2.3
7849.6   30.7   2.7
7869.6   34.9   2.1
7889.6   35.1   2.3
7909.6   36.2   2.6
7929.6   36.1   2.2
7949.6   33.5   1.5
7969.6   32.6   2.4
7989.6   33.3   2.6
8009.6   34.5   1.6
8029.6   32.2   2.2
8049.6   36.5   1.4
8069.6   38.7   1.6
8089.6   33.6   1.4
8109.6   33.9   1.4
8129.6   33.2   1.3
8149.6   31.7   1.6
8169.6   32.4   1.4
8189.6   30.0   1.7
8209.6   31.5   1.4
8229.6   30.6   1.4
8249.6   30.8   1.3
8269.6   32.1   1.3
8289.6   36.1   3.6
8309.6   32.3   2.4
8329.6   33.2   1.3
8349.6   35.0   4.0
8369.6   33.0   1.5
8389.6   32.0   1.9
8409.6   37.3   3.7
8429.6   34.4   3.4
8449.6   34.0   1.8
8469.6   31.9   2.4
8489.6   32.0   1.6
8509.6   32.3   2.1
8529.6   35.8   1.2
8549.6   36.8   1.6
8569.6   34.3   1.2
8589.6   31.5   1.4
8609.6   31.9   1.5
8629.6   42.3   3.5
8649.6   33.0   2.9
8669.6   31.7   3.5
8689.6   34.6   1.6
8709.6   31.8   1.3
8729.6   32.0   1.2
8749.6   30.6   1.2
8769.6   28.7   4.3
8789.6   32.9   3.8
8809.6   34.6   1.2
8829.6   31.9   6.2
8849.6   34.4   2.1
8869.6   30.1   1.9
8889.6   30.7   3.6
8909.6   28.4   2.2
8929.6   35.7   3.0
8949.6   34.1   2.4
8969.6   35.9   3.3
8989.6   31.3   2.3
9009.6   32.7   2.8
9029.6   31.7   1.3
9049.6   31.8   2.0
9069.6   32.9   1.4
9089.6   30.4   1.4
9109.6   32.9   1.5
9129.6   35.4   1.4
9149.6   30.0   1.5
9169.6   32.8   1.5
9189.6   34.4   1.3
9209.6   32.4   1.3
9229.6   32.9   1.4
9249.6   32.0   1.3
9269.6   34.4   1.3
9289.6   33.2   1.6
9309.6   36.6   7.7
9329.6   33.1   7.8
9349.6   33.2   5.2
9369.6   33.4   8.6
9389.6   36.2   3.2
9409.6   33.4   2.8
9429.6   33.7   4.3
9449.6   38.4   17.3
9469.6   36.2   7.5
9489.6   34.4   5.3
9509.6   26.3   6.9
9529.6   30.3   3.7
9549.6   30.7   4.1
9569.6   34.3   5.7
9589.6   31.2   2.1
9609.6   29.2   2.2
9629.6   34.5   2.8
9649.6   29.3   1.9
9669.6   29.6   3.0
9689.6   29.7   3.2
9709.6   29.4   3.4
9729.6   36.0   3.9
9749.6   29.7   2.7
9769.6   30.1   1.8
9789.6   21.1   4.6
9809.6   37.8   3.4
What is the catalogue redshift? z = 0.145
